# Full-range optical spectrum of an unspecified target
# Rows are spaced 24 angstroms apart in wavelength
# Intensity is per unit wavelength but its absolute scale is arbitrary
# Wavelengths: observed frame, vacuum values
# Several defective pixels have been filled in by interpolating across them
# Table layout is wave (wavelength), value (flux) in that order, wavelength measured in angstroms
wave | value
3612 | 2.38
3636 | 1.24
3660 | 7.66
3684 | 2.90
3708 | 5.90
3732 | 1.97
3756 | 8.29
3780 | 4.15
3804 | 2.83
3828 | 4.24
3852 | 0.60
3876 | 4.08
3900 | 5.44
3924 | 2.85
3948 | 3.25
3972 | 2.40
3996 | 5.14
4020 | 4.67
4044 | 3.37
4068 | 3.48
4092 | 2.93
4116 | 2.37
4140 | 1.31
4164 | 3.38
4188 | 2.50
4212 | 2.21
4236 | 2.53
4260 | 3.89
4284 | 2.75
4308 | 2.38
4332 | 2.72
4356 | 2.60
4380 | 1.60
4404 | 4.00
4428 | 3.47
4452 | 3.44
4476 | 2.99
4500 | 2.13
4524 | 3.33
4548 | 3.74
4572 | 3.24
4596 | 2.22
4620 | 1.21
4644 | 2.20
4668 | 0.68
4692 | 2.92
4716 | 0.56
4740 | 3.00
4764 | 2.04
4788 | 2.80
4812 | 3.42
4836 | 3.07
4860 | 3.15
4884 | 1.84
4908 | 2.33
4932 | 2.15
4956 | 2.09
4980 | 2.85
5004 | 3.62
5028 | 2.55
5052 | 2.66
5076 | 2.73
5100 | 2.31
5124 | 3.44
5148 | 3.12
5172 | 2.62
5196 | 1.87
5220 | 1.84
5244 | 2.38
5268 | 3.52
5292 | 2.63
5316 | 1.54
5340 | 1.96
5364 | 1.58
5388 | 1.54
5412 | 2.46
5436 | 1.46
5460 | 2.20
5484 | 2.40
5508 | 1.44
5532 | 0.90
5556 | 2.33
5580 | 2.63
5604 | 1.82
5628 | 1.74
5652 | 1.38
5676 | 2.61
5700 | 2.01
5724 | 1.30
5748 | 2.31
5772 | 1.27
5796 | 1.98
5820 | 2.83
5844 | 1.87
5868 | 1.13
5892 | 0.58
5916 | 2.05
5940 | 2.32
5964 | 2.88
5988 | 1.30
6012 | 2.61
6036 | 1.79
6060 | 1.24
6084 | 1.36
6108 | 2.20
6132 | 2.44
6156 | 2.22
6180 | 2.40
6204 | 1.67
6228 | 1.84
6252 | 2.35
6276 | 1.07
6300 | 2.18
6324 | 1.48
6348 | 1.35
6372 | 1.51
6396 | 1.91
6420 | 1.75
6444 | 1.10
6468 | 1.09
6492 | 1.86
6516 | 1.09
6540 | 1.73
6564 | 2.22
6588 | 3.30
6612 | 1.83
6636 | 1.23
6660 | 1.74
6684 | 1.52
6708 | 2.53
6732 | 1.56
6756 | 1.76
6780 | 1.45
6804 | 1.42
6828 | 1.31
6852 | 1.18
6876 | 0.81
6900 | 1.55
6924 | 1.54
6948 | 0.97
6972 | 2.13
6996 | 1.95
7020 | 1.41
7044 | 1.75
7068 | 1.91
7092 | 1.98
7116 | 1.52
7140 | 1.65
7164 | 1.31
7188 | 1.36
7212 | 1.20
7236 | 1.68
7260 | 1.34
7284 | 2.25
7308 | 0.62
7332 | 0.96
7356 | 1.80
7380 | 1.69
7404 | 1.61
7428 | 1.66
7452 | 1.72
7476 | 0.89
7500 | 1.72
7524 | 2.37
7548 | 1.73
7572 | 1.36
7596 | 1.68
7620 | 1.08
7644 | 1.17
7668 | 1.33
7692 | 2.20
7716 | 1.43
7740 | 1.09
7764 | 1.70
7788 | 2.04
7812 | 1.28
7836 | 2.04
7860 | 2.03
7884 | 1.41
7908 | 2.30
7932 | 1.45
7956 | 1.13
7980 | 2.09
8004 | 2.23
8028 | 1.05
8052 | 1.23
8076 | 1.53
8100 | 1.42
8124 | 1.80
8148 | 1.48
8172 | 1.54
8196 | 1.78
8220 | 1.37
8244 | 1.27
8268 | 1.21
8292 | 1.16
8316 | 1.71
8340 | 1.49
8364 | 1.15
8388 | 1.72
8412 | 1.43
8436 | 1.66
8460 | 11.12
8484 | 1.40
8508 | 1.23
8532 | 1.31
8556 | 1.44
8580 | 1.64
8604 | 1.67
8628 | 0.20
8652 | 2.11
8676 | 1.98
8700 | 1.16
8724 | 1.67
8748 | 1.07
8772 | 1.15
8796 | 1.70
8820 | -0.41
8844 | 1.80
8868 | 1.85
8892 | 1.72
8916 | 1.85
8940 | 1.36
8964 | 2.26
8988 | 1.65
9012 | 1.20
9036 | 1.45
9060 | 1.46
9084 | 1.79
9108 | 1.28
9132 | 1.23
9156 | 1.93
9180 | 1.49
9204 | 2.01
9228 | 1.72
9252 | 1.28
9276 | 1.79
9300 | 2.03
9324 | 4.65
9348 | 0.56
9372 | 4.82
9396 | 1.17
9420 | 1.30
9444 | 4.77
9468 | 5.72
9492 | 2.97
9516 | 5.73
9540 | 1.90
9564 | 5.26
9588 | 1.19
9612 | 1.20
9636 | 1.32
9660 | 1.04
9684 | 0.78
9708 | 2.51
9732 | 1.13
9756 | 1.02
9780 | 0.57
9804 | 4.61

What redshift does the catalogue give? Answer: 1.268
